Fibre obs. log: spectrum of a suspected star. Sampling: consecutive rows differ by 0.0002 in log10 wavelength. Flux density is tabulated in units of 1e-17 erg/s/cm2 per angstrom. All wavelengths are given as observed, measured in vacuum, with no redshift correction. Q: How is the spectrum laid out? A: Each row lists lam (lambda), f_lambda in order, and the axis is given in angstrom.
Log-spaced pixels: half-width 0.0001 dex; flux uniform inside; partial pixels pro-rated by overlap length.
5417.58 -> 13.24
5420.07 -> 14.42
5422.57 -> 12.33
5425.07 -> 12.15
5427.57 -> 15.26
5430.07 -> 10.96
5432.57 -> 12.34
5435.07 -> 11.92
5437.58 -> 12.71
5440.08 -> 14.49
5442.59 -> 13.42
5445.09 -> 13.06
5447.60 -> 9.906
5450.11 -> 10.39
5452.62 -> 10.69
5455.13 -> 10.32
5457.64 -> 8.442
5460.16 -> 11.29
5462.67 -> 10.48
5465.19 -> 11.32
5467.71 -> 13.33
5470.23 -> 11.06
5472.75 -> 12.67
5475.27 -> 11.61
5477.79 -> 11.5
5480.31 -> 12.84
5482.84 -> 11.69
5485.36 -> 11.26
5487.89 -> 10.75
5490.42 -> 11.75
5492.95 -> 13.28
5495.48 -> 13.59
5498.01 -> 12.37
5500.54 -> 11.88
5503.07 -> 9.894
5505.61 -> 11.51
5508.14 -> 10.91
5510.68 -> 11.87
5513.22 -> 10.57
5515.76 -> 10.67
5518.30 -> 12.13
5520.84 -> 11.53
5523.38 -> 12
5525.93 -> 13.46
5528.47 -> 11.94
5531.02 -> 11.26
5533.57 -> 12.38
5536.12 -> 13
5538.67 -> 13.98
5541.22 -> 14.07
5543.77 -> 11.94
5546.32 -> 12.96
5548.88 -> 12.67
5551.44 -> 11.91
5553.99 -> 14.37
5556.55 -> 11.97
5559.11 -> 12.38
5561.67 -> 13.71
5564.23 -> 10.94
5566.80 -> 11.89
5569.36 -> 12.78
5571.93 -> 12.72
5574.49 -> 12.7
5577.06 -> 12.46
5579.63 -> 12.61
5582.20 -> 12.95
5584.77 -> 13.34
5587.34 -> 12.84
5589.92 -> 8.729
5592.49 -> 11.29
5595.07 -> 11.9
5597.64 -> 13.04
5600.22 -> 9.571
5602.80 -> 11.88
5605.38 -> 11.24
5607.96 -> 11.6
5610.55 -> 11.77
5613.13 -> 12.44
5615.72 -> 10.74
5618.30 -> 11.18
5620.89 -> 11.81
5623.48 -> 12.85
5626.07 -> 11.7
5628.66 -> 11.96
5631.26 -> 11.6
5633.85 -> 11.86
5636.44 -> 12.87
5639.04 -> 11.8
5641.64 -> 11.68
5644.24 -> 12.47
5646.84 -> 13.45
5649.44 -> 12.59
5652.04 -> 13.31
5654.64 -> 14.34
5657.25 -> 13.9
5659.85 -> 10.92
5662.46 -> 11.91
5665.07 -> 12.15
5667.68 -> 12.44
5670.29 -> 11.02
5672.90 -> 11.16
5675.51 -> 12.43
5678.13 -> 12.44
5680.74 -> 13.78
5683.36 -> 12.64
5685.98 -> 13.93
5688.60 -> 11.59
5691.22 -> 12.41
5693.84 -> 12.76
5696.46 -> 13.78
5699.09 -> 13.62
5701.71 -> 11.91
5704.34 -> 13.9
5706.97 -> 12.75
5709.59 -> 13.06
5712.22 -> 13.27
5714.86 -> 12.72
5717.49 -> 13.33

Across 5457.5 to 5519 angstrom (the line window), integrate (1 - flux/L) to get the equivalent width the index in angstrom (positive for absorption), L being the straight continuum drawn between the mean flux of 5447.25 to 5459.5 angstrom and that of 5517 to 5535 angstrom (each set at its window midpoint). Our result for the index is -3.4 angstrom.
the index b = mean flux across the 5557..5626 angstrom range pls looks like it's 12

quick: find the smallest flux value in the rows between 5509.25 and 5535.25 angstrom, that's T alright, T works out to 10.57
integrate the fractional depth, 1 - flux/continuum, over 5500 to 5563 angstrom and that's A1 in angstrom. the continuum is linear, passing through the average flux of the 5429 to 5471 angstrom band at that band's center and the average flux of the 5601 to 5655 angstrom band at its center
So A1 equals -2.2 angstrom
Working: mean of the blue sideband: 11.5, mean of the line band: 12.2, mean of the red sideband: 12.1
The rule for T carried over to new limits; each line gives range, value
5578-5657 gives 8.729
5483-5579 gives 9.894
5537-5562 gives 11.91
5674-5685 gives 12.43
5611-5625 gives 10.74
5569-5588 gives 12.46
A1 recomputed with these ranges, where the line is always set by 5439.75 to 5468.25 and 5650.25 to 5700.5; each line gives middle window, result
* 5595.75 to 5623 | 1.5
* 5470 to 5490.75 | -0.5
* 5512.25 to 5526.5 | 0.0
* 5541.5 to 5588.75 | -2.6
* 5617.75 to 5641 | 0.7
